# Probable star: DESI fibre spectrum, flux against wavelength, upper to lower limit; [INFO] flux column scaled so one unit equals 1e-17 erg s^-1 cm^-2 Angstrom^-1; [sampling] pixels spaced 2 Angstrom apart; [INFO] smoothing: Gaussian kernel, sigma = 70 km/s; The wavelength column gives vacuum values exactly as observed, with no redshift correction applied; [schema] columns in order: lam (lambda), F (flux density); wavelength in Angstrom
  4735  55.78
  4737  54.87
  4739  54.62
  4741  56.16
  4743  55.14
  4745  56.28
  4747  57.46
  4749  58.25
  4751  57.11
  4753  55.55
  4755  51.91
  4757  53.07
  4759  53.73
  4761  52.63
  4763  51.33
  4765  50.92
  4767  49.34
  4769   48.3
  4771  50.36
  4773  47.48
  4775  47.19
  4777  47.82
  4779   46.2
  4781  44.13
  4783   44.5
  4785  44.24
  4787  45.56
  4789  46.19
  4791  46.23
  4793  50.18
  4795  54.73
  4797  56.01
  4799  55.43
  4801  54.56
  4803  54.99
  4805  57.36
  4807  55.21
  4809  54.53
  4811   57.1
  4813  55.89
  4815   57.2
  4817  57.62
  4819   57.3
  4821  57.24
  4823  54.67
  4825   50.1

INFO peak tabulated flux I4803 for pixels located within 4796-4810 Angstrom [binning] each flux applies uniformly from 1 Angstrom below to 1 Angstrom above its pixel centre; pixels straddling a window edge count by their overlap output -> 57.36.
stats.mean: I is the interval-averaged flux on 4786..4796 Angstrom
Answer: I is 48.6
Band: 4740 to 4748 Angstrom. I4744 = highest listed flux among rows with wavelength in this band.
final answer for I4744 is 57.46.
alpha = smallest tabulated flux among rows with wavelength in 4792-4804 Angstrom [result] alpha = 50.18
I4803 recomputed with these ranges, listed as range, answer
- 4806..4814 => 57.1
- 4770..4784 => 50.36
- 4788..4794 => 50.18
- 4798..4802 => 55.43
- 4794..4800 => 56.01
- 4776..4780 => 47.82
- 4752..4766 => 55.55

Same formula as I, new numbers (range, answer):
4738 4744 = 55.3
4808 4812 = 55.8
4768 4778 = 48.2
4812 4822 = 57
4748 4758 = 55.2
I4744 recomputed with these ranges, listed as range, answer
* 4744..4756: 58.25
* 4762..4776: 51.33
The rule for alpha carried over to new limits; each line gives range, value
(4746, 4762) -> 51.91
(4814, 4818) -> 57.2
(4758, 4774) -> 47.48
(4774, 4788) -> 44.13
